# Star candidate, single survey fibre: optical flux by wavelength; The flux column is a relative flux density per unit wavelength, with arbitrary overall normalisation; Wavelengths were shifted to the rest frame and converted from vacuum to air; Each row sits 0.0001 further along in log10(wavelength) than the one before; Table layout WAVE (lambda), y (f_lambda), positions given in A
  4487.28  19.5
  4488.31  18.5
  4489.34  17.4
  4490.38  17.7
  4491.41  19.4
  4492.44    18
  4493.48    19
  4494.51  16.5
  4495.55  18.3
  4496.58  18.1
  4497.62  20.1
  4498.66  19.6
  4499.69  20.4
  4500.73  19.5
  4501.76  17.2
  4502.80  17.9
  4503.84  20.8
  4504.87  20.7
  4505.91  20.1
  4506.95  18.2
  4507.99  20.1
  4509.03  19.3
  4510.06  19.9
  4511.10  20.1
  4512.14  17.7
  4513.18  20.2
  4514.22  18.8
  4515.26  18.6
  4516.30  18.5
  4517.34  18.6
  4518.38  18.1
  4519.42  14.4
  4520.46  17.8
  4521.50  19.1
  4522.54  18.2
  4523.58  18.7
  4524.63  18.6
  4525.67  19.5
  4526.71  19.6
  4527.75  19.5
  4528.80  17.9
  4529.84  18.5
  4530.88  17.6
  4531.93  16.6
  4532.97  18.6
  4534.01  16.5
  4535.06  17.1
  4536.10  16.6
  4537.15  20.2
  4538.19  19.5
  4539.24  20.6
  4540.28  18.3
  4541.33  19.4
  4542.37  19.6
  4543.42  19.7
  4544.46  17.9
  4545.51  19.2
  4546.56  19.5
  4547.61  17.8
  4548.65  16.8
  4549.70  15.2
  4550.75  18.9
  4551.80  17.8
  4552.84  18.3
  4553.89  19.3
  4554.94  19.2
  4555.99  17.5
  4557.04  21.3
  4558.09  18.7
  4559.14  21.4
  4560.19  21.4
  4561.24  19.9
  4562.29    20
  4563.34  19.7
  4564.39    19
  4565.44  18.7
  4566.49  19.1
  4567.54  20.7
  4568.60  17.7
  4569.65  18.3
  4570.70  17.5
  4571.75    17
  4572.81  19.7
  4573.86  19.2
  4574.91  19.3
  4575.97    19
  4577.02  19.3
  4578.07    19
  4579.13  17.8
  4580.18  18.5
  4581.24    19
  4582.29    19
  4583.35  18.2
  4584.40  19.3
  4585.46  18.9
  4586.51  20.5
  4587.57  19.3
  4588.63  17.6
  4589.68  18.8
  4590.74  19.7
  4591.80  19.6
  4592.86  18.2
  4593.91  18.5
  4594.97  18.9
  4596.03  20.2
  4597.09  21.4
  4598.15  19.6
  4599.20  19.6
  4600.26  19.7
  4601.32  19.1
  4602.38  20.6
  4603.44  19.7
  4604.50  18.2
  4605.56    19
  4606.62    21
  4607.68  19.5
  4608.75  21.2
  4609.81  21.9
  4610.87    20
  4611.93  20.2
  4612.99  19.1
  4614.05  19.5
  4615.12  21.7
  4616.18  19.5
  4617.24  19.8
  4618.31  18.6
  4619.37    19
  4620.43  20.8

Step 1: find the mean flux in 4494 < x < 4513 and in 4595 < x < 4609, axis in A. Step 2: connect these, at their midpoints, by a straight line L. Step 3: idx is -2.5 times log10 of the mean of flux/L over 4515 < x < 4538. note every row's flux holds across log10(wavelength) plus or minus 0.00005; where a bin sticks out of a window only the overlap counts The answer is 0.07 mag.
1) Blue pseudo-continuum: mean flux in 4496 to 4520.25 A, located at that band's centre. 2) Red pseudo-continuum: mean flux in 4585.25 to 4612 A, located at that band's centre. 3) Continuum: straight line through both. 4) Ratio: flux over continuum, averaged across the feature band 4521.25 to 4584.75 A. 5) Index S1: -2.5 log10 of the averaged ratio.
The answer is 0.031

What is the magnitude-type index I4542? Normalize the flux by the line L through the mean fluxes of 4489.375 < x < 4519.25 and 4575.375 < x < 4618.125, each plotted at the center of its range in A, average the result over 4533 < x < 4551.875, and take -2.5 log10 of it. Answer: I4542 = 0.04 mag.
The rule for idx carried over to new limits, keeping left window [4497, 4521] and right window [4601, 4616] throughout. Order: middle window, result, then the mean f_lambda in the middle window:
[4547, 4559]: 0.06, 18.4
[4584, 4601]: 0.03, 19.4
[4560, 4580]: 0.03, 19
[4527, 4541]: 0.05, 18.3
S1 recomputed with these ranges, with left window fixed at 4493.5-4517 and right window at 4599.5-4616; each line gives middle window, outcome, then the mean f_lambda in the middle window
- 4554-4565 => -0.01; 19.8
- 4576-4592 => 0.05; 19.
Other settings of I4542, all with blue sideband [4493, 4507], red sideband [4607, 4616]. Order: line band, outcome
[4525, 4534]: 0.059 mag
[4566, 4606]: 0.055 mag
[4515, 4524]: 0.076 mag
